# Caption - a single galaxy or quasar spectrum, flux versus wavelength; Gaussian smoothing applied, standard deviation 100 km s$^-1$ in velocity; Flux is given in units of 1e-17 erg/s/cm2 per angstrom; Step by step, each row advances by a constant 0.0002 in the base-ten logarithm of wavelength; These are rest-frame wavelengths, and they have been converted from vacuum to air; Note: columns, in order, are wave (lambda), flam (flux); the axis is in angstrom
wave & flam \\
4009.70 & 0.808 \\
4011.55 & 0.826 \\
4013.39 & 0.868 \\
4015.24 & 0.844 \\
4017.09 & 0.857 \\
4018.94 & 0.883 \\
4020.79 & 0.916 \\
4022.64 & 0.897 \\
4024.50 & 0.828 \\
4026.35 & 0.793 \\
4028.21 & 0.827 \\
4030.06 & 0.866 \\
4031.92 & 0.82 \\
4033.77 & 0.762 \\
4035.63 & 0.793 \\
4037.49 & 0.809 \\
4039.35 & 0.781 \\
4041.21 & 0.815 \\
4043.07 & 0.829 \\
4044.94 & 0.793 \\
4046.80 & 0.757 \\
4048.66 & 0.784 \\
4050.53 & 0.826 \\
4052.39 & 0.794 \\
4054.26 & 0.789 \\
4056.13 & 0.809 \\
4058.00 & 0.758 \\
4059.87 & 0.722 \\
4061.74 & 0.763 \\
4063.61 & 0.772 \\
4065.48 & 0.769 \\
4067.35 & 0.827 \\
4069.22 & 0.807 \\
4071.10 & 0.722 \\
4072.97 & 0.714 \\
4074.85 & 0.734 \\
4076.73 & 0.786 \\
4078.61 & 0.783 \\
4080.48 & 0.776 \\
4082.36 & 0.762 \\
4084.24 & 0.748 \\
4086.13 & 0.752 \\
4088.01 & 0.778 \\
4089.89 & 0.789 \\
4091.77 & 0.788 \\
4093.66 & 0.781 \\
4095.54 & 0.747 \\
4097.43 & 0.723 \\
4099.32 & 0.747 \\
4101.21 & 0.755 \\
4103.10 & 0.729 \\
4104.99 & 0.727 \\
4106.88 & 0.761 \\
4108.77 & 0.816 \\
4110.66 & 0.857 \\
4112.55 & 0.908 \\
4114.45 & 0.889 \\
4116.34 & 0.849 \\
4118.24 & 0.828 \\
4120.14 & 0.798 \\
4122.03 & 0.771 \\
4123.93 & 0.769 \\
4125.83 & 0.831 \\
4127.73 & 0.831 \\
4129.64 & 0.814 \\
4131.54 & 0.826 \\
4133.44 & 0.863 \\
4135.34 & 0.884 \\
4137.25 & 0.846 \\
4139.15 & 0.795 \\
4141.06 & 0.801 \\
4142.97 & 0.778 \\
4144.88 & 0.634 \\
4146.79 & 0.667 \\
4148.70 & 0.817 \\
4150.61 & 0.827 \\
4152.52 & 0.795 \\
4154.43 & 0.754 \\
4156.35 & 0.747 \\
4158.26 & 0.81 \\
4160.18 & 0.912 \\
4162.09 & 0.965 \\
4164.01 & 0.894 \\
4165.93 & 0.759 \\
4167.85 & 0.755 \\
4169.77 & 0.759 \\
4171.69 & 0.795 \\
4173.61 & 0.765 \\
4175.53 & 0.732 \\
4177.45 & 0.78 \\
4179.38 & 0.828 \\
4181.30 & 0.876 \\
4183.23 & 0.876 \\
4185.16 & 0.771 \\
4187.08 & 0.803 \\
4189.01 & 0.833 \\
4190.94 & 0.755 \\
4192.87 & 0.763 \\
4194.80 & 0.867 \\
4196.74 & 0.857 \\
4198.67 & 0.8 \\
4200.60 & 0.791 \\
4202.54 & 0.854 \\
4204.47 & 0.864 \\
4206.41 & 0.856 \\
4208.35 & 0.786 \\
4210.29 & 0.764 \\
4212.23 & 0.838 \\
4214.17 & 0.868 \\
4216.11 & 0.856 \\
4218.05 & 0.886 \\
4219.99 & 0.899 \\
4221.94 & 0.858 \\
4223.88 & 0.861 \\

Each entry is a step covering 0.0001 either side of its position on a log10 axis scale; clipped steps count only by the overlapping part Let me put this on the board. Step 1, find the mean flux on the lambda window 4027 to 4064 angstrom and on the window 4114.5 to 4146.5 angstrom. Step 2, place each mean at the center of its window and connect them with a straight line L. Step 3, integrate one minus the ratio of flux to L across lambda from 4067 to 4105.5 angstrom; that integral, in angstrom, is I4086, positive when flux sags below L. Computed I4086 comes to 1.9 angstrom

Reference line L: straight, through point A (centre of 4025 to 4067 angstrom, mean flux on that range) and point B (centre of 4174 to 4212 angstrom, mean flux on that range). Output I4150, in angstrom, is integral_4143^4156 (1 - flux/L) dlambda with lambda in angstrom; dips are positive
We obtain 0.9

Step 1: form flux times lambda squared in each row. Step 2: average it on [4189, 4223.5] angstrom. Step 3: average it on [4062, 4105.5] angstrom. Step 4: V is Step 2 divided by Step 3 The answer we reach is 1.2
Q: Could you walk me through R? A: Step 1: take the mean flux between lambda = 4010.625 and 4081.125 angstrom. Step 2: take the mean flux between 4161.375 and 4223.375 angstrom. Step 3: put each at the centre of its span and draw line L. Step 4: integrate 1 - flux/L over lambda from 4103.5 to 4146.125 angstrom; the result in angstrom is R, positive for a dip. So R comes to 0.2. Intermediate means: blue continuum 0.803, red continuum 0.823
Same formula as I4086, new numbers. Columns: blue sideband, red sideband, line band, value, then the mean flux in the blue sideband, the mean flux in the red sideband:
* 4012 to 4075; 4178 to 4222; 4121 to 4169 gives 0.96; 0.805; 0.831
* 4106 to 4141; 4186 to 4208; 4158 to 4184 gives 0.07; 0.829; 0.821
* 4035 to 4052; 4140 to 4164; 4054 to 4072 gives 0.56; 0.799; 0.796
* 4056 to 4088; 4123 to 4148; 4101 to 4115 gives -0.42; 0.764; 0.795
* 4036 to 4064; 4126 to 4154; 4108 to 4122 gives -0.87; 0.787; 0.798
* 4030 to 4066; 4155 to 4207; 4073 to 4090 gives 0.69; 0.789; 0.817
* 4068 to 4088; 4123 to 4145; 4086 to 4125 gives -0.19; 0.76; 0.812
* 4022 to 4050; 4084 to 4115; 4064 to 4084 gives 0.64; 0.809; 0.781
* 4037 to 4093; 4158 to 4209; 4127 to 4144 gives -0.49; 0.778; 0.819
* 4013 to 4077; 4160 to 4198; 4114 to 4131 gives -0.17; 0.803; 0.815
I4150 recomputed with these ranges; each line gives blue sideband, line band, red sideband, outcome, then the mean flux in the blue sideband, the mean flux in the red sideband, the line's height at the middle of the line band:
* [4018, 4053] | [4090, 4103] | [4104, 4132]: 0.98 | 0.82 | 0.818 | 0.819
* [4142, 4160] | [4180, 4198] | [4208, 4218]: -0.38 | 0.765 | 0.831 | 0.805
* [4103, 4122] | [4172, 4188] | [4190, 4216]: 0.33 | 0.818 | 0.821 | 0.821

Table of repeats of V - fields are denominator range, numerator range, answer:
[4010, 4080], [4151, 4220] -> 1.09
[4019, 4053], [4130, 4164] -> 1.05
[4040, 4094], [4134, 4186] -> 1.08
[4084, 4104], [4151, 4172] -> 1.11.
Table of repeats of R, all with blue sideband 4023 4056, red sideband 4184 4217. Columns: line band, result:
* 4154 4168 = -0.26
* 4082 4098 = 0.90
